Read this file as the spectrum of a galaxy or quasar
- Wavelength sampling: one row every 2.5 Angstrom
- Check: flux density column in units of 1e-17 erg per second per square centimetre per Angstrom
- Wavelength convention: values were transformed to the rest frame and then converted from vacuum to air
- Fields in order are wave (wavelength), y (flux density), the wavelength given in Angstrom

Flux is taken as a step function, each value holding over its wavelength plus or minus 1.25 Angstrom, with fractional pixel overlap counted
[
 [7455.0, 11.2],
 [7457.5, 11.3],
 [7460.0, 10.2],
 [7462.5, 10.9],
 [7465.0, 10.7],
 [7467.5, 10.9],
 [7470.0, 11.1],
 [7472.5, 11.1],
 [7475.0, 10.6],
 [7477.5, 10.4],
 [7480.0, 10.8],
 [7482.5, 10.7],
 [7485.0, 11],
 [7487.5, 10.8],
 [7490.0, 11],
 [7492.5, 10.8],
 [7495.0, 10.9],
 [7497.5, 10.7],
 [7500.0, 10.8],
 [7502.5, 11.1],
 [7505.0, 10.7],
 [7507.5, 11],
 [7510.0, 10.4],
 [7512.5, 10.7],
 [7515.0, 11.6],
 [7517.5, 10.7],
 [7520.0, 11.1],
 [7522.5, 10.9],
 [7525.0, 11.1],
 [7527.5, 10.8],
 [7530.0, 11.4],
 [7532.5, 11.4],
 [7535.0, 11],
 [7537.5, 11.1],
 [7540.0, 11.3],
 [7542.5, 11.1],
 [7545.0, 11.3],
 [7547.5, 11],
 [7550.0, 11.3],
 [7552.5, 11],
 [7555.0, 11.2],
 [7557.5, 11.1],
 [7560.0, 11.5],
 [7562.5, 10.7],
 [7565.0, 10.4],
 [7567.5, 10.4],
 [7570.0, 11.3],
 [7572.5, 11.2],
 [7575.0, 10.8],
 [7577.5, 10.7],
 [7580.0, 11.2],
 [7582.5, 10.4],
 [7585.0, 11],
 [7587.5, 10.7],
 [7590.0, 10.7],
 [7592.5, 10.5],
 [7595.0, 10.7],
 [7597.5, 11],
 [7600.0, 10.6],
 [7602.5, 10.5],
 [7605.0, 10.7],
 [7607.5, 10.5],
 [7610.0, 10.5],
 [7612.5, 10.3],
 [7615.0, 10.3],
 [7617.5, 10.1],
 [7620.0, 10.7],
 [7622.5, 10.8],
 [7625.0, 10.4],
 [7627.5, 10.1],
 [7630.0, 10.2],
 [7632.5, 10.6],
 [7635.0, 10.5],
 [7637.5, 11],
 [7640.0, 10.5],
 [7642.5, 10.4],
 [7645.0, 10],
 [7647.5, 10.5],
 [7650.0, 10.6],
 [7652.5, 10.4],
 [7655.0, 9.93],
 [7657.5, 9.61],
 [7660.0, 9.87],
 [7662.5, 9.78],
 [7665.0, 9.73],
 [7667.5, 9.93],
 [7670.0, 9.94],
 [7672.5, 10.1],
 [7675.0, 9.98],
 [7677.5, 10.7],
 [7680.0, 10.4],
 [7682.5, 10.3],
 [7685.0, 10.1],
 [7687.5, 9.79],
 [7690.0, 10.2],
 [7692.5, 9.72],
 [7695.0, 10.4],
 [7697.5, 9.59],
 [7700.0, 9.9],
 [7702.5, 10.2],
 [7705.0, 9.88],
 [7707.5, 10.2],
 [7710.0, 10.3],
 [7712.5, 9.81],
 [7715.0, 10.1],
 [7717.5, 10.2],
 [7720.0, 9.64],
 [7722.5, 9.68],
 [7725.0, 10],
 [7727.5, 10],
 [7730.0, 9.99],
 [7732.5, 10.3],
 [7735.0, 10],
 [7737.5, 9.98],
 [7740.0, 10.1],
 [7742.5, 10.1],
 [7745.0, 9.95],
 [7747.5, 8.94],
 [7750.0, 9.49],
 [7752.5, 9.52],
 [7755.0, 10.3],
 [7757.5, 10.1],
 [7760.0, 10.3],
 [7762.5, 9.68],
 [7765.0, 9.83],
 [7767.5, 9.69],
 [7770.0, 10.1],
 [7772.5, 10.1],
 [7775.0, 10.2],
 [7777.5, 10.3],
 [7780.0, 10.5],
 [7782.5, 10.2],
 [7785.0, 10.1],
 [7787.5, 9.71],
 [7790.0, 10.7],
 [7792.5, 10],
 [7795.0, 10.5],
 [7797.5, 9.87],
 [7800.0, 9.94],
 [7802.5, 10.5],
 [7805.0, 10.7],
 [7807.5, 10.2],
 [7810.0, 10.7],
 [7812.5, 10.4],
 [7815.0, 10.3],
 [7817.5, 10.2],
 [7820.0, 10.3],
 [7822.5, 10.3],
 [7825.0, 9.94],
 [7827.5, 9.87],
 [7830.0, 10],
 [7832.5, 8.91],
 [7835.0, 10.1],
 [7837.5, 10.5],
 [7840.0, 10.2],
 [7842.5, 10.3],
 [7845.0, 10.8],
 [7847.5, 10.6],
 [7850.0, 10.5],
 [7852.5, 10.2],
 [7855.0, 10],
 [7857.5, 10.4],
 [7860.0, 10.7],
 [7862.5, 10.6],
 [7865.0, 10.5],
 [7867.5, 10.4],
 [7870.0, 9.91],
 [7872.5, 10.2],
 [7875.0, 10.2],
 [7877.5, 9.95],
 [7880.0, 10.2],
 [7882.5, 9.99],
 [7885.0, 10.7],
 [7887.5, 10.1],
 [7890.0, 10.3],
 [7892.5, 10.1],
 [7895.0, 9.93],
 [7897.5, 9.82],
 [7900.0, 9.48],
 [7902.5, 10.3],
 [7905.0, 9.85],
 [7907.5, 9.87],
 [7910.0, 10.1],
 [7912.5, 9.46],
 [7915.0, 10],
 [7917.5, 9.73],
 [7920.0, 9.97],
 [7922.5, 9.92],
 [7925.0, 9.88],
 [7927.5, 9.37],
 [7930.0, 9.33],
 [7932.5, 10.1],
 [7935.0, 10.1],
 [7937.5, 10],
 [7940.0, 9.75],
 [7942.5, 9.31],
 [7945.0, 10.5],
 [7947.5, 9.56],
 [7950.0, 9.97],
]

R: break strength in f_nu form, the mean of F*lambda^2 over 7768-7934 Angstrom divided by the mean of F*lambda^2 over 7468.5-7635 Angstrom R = 1.0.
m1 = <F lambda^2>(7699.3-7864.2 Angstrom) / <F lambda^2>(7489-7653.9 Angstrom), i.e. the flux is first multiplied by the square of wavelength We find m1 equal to 0.99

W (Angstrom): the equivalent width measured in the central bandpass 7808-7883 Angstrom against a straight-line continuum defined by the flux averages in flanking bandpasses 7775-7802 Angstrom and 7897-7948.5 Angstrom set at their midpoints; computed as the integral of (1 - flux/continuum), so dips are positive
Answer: -1.5 Angstrom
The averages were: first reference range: 10.2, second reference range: 9.83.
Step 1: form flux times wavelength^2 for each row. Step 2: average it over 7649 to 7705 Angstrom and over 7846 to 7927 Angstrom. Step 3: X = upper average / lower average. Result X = 1.1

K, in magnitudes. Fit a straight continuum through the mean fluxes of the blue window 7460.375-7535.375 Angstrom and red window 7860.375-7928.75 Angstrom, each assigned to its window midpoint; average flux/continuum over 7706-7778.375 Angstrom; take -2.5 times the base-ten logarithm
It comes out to 0.04 mag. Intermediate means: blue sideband 10.9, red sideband 10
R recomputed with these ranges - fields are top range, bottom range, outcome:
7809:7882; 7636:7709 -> 1.06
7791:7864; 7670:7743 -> 1.05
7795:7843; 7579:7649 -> 1.02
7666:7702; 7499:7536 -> 0.96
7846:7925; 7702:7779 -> 1.05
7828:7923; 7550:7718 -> 1.03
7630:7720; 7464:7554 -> 0.97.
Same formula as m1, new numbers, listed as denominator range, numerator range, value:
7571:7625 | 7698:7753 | 0.96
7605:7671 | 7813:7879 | 1.05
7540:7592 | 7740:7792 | 0.96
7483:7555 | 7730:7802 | 0.97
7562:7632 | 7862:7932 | 1.02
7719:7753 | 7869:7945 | 1.05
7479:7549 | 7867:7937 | 1.00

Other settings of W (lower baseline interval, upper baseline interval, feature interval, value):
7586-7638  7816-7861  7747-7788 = 1.4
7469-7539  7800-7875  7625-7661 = 1.2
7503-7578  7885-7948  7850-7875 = -0.7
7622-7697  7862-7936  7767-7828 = -0.8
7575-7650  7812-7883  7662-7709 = 1.8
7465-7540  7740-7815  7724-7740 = 0.3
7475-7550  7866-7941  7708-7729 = 0.9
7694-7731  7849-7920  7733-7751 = 0.3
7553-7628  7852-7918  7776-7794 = 0.2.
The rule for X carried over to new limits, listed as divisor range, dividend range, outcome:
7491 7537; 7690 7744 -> 0.96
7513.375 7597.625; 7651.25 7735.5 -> 0.95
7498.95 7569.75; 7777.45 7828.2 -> 1.00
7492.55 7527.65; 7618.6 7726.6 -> 0.97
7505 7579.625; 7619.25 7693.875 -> 0.96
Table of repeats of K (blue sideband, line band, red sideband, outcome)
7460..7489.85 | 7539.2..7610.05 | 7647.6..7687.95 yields -0.05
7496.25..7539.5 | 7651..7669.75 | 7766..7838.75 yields 0.07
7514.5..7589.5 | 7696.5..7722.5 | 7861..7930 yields 0.06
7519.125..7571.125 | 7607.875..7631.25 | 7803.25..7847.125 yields 0.05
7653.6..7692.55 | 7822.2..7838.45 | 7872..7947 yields 0.01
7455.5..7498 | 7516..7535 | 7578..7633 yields -0.03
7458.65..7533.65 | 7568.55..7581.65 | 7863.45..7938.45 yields -0.03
